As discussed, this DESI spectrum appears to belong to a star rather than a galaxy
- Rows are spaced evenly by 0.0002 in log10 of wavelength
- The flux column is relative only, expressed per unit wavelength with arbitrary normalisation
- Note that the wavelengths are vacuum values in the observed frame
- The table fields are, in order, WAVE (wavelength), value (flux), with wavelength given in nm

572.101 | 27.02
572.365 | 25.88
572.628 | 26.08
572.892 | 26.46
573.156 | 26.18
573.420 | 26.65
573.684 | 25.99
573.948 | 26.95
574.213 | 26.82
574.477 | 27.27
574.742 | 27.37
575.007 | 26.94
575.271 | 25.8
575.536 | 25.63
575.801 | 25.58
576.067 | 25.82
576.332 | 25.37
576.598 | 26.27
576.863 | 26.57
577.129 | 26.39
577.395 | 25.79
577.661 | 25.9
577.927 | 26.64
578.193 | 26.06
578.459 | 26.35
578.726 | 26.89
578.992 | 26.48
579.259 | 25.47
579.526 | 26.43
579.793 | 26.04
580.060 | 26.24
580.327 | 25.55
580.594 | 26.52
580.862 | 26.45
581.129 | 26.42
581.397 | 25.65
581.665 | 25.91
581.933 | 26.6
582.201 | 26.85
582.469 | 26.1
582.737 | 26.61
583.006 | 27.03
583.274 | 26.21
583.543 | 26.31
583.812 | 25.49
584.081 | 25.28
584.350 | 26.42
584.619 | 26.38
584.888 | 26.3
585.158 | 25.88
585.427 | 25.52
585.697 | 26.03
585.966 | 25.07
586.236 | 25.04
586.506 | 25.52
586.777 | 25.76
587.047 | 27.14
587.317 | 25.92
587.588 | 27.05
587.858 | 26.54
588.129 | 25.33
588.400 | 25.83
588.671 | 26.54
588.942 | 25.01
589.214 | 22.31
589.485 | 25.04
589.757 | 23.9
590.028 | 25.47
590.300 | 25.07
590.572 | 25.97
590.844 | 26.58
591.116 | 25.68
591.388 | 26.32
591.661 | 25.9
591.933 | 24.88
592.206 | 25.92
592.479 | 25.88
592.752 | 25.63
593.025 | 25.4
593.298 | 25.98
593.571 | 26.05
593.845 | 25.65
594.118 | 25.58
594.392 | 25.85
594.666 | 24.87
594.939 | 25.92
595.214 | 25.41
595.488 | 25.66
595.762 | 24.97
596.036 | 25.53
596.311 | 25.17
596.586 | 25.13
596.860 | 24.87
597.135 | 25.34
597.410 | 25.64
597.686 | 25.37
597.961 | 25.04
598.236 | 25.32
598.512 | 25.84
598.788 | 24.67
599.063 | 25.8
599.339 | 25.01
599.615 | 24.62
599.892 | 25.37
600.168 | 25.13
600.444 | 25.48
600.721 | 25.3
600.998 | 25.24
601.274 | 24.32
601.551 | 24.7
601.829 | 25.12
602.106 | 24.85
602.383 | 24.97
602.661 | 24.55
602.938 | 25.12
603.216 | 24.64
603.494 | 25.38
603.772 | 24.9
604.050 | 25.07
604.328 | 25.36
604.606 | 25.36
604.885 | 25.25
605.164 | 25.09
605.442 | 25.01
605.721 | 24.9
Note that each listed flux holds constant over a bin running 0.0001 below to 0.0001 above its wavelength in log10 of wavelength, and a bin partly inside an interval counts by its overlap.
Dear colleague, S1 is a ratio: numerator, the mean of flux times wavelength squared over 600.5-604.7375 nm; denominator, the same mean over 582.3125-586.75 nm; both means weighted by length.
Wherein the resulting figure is 1.0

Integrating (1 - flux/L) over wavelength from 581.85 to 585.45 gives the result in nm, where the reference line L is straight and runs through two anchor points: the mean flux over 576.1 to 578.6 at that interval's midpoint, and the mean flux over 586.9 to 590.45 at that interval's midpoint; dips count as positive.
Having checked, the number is -0.06 nm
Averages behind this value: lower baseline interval 26.1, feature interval 26.2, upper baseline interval 25.5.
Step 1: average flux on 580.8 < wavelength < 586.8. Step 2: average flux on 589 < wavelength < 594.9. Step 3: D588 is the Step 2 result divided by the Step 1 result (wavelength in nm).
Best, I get 0.98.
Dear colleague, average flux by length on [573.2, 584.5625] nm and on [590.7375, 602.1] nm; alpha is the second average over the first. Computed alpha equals 0.97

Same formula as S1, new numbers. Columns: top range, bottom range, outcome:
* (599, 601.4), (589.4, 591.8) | 1.02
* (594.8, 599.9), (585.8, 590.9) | 1.02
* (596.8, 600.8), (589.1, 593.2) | 1.02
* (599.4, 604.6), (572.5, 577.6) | 1.04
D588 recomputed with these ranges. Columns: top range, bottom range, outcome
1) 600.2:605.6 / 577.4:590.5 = 0.97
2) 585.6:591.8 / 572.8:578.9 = 0.97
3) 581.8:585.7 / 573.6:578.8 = 1.00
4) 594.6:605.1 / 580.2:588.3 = 0.96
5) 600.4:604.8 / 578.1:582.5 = 0.95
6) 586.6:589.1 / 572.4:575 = 0.98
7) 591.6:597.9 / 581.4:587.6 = 0.98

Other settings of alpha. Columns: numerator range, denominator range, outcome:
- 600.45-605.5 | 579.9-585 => 0.95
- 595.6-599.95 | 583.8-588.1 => 0.97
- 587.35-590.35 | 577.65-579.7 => 0.96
